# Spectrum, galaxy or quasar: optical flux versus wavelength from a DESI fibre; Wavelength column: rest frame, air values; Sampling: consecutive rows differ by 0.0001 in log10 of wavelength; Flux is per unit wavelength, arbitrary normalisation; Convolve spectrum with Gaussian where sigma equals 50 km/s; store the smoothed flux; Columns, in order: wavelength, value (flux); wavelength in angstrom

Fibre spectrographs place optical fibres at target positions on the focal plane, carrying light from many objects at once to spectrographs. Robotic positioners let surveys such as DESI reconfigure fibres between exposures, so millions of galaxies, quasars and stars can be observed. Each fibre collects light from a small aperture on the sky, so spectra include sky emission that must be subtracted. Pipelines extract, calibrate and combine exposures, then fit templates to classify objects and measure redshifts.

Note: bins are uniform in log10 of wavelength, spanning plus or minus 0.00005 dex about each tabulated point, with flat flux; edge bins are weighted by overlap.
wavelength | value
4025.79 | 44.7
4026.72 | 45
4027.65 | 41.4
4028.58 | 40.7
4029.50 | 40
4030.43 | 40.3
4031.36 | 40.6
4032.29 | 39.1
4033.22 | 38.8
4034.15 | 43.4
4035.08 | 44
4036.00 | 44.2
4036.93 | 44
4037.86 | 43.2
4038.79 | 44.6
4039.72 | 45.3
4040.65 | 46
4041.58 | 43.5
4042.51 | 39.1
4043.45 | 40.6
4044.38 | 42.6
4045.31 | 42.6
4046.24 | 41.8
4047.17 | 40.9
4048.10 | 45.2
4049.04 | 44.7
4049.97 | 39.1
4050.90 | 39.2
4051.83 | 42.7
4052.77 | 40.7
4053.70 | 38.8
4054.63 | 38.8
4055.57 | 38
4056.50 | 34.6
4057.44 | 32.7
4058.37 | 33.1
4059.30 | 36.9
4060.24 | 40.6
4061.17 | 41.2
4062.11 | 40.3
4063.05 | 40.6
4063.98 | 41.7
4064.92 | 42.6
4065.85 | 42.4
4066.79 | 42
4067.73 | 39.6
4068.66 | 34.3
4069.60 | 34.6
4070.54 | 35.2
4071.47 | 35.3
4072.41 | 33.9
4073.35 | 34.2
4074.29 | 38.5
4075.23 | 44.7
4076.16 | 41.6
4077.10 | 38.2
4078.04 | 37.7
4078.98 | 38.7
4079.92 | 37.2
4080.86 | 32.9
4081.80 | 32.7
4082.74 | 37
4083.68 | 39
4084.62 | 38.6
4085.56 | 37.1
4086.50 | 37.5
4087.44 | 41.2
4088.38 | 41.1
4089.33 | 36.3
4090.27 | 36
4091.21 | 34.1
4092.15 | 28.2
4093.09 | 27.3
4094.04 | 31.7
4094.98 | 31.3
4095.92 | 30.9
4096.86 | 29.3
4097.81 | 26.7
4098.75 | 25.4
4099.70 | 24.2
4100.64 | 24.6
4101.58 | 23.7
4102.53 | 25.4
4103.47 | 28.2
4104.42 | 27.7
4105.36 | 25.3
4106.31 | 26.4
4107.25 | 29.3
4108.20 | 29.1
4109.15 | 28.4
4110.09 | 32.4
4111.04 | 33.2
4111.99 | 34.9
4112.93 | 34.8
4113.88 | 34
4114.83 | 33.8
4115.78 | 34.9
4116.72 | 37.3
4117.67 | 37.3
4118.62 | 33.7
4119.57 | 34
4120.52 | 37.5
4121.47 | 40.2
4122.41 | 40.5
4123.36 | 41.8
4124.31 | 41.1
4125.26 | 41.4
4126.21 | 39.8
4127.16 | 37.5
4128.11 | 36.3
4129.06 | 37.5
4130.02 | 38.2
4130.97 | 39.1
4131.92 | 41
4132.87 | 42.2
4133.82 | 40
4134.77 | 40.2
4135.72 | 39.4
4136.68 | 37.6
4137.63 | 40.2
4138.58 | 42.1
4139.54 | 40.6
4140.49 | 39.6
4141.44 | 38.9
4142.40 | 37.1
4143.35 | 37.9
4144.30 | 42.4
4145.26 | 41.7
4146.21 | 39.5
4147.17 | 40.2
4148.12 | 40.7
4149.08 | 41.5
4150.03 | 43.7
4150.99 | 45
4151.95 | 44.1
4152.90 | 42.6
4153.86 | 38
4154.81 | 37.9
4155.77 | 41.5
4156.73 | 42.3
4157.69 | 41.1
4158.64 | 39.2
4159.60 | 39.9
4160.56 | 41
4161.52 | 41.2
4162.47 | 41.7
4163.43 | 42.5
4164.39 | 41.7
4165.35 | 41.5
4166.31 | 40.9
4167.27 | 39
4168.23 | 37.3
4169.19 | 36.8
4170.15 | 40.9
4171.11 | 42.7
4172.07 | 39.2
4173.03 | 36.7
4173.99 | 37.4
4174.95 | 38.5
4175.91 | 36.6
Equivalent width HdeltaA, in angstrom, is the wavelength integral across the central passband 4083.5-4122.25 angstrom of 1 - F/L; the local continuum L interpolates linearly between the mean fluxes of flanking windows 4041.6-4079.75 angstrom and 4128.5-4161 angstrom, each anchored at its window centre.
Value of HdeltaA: 7.4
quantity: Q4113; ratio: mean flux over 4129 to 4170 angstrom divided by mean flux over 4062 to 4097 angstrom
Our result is 1.10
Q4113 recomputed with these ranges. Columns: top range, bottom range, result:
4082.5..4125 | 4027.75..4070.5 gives 0.81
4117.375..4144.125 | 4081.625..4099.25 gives 1.16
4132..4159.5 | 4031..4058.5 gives 0.99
